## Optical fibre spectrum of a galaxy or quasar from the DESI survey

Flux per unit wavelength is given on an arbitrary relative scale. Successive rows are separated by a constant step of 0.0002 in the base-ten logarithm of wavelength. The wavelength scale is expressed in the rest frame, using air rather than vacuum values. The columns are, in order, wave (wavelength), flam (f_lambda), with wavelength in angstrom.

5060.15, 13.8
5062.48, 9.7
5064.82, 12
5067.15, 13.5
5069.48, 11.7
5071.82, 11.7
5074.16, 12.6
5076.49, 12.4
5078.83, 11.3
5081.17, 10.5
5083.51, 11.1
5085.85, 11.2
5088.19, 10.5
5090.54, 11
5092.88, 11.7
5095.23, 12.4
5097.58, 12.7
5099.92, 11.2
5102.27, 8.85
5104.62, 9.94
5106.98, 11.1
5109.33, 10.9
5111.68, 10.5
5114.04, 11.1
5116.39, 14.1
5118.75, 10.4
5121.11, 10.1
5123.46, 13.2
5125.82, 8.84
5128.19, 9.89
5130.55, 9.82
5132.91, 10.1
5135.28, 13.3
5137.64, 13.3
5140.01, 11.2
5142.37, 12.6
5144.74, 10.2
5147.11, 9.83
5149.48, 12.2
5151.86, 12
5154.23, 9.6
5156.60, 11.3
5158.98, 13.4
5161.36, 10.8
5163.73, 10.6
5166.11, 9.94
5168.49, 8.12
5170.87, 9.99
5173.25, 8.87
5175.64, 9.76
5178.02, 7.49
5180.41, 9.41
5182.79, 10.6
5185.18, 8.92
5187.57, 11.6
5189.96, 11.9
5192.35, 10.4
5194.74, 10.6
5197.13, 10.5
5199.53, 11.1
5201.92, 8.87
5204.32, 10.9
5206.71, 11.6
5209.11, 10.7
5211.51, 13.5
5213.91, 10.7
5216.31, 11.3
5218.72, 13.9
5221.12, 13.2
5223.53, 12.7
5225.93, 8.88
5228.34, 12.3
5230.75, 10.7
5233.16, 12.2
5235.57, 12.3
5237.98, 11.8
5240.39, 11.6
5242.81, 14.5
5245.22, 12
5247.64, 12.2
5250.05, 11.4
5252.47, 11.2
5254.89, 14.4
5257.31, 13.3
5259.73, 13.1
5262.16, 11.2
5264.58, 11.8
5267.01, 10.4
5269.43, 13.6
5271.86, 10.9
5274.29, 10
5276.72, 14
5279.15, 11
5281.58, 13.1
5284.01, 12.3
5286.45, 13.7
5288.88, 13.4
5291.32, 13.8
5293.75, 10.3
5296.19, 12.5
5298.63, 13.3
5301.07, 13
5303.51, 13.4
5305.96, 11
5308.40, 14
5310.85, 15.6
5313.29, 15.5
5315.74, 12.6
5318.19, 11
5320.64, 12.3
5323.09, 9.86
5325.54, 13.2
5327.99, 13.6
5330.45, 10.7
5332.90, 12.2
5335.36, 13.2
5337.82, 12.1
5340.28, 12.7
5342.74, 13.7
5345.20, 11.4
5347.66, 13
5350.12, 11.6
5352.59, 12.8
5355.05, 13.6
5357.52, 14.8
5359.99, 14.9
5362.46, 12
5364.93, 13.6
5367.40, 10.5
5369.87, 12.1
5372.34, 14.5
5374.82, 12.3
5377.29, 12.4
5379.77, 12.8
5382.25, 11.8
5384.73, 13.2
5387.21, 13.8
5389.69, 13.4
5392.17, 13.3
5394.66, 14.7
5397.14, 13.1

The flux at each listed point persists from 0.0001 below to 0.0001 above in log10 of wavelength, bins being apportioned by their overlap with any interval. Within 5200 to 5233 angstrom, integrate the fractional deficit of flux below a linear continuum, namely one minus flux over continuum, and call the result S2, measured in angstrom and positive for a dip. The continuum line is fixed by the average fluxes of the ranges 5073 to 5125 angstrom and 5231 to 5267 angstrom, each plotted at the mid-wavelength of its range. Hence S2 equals 1.5 angstrom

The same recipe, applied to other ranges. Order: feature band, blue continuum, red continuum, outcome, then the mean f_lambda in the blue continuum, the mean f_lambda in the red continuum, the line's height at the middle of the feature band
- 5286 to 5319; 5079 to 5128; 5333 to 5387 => -1.8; 11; 12.8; 12.4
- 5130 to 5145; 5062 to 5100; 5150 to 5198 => -1.1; 11.6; 10.3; 10.8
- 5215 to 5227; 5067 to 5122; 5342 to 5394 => 0.0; 11.3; 12.9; 12.1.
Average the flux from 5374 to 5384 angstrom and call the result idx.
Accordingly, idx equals 12.4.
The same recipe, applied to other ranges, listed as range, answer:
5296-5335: 12.7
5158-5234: 10.8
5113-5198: 10.7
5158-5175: 10.2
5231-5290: 12.3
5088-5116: 11.1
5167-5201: 9.94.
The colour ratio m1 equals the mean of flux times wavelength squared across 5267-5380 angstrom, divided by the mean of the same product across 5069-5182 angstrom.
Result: 1.25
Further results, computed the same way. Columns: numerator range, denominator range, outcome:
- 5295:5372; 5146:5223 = 1.26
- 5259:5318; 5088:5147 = 1.21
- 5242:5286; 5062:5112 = 1.16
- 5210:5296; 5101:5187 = 1.20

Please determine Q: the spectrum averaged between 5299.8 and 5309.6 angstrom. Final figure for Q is 12.8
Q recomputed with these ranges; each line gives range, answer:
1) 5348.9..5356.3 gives 12.7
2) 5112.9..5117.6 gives 12.6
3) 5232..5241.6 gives 12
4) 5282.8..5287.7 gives 13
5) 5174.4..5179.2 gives 8.62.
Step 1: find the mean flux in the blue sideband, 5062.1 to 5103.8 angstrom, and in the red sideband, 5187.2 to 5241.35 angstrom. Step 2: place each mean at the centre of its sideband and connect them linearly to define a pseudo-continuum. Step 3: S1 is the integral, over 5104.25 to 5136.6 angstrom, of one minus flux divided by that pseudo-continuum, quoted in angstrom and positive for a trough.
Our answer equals 1.3 angstrom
